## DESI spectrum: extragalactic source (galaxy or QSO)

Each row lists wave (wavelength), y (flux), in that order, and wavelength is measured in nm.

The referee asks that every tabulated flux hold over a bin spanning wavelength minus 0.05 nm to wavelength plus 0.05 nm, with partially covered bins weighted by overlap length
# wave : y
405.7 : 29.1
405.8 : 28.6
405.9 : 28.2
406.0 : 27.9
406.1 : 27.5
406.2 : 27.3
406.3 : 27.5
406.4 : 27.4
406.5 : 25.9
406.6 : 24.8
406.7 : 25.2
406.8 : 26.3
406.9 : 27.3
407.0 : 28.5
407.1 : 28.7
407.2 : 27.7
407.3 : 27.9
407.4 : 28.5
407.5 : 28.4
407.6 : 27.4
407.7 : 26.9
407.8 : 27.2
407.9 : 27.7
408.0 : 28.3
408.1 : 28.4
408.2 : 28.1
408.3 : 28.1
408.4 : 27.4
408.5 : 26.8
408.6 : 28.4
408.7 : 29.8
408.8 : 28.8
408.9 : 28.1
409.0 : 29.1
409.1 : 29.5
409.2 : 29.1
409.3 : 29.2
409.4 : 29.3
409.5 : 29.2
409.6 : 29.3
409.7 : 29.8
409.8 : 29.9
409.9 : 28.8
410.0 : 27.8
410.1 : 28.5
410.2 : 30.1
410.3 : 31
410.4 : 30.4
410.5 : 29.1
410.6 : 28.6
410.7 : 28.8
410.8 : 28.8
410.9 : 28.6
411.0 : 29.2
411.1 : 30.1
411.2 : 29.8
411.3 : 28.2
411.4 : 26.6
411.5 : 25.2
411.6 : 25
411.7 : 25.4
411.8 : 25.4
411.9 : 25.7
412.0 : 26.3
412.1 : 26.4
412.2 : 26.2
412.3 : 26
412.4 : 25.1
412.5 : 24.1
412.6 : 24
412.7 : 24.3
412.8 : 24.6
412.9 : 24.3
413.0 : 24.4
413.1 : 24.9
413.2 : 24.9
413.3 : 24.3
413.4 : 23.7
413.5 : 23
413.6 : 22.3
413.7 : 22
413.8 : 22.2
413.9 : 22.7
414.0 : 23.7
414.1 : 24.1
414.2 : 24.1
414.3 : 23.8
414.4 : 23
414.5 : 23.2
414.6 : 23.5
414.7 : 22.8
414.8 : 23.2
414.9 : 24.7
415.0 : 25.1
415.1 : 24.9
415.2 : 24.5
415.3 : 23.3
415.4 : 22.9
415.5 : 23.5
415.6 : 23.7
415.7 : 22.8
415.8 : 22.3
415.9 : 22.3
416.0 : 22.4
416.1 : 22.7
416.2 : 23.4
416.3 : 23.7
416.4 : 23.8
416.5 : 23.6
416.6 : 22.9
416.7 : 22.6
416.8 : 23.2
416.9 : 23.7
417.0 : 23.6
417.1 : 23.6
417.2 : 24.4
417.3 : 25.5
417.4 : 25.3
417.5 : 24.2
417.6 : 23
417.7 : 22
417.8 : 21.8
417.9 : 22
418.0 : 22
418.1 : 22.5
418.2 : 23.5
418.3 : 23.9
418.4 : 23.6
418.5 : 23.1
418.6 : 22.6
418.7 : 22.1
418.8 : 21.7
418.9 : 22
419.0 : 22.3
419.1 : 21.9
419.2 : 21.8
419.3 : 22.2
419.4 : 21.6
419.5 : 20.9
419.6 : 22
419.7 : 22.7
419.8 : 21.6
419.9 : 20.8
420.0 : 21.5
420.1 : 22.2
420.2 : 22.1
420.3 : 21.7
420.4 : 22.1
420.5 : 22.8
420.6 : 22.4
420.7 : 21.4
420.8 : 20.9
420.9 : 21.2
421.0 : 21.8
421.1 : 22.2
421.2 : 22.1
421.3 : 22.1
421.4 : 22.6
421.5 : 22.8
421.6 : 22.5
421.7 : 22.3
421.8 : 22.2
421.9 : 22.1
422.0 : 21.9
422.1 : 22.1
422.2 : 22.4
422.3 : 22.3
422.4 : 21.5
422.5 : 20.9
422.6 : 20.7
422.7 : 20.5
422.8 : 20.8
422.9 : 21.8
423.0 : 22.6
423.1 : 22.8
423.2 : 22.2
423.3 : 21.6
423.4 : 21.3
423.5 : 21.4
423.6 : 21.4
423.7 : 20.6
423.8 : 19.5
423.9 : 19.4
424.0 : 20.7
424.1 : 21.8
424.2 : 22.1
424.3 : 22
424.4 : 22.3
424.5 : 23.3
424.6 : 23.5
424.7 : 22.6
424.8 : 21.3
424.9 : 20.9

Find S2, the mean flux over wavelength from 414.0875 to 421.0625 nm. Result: 22.8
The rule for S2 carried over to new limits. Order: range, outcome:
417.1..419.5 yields 22.8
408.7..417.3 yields 25.6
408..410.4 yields 28.9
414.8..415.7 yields 24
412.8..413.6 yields 24.1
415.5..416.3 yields 22.9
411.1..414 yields 25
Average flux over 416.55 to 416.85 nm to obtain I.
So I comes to 22.9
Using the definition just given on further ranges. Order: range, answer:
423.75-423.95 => 19.4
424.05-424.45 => 22.1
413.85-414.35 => 23.7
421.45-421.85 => 22.5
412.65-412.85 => 24.5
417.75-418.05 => 21.9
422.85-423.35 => 22.2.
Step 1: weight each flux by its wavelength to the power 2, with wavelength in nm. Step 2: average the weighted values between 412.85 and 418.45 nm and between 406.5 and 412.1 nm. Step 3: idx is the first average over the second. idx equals 0.86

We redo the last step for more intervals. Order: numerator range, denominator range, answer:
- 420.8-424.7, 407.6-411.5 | 0.81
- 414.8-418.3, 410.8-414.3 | 0.95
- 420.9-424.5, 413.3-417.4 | 0.96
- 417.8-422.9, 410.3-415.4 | 0.90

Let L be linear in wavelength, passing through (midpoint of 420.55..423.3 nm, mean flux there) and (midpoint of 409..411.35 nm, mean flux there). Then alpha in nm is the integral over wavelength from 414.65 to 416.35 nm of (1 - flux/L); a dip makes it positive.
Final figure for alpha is 0.16 nm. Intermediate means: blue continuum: 29.3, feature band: 23.4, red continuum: 21.9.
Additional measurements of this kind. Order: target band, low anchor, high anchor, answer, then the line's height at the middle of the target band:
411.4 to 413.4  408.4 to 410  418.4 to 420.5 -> 0.13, 26.8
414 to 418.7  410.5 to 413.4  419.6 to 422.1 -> 0.15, 24.2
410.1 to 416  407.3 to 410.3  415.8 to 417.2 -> 0.10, 25.6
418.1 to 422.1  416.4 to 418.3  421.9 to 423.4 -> 0.06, 22.5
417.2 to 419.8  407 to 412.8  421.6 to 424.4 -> 0.12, 23.7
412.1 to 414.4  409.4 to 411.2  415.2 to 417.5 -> 0.21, 26.5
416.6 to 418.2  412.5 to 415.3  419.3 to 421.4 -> -0.04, 22.7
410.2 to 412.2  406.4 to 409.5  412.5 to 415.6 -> -0.17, 25.7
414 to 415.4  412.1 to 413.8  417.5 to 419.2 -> -0.01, 23.7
